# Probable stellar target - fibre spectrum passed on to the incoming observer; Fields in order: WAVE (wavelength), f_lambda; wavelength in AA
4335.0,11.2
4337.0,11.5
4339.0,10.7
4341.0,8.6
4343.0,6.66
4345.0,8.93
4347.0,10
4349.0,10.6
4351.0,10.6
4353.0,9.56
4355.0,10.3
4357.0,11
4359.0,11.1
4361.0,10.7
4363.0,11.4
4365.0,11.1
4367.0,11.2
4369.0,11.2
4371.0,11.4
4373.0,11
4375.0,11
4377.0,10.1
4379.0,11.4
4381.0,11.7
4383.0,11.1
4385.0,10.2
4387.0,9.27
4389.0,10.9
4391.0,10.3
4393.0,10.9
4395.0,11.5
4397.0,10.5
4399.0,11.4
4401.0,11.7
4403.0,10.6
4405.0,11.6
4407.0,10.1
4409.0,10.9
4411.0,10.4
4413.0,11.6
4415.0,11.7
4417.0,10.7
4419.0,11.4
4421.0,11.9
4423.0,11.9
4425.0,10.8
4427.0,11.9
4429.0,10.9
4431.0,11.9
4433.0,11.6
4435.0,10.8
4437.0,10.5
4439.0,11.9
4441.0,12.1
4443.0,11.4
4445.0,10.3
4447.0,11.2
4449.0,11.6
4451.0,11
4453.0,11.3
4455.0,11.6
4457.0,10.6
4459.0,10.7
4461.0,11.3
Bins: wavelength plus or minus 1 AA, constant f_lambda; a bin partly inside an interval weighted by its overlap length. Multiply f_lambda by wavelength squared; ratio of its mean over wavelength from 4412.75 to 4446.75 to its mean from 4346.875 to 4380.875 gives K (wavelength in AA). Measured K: 1.08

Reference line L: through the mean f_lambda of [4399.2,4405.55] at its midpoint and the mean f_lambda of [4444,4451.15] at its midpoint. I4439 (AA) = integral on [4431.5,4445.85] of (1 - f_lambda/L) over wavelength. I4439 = -0.2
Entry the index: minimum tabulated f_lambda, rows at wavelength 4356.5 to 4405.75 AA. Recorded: 9.27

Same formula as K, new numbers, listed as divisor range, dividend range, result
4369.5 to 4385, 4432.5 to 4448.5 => 1.05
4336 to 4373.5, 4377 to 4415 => 1.07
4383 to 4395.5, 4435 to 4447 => 1.09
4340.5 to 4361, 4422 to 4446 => 1.20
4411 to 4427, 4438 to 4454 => 1.01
